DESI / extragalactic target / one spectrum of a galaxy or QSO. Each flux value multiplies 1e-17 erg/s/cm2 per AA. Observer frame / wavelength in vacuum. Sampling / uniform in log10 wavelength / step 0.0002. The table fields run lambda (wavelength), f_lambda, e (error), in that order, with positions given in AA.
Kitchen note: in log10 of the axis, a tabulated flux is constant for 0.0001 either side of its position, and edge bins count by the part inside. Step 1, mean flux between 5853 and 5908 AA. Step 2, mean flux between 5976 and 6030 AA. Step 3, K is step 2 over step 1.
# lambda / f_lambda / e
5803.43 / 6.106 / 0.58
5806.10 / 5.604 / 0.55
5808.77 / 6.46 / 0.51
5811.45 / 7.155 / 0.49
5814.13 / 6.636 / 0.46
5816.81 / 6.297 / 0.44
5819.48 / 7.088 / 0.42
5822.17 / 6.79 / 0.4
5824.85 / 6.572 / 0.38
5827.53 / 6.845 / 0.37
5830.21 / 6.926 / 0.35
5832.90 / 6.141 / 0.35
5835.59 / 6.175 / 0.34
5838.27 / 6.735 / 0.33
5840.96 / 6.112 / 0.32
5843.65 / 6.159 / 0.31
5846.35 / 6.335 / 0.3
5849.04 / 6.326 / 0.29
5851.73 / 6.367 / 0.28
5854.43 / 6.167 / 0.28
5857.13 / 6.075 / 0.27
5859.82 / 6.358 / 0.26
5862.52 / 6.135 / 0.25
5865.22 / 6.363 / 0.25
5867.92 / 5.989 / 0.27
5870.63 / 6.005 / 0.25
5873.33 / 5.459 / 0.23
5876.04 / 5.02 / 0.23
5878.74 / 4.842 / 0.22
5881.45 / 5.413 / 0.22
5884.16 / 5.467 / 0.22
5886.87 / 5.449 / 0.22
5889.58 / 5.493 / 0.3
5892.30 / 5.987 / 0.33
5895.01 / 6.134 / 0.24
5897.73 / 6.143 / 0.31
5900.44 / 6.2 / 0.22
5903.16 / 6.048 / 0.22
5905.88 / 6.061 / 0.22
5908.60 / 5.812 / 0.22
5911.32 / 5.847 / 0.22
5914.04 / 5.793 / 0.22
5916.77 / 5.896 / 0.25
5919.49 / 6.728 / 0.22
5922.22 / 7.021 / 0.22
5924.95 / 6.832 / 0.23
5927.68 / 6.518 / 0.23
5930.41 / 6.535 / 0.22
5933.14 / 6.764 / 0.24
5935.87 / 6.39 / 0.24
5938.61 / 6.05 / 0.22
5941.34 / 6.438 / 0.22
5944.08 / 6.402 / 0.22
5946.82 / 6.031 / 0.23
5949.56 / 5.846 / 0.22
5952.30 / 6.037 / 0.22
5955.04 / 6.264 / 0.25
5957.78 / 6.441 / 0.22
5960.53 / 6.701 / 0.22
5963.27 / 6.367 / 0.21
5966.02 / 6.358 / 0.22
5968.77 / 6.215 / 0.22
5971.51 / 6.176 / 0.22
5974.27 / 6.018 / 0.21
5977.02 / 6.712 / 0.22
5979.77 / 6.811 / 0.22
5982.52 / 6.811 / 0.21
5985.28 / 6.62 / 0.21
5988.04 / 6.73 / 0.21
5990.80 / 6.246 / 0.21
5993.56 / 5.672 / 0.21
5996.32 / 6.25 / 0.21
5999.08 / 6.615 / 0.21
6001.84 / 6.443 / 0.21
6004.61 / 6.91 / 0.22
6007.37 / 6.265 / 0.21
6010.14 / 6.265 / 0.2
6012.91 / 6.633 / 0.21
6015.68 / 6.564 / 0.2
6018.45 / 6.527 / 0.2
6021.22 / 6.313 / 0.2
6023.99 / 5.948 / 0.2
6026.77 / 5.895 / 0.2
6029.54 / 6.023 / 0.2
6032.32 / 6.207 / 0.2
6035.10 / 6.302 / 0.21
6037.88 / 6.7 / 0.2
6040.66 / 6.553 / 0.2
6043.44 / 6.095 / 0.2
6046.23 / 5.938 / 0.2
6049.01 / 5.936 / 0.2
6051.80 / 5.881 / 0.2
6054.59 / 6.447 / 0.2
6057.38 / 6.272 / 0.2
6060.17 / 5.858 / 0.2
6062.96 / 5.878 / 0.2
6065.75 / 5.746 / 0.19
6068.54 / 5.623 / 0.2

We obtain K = 1.10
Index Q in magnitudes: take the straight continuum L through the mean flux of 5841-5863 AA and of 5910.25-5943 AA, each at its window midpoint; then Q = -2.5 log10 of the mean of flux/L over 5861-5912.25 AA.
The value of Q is 0.095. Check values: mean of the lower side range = 6.24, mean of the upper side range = 6.41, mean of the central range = 5.78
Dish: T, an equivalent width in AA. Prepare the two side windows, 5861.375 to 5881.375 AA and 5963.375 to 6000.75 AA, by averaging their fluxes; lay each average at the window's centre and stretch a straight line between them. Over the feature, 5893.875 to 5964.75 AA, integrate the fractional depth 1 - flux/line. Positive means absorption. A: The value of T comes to -2.7 AA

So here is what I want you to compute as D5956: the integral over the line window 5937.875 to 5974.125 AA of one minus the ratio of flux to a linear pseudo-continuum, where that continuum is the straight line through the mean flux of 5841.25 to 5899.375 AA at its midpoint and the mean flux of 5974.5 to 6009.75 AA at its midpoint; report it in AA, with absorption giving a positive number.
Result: 0.3 AA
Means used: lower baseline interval 5.89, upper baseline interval 6.48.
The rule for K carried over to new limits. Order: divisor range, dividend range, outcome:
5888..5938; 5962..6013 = 1.03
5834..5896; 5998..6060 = 1.06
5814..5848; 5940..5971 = 0.96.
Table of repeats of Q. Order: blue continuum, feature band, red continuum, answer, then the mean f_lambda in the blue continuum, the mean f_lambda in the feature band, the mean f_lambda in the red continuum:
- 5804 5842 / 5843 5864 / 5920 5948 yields 0.048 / 6.53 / 6.24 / 6.51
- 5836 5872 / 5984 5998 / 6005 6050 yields -0.006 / 6.24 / 6.31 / 6.28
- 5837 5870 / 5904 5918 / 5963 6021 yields 0.079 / 6.25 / 5.89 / 6.44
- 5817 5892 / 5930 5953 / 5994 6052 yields -0.012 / 6.1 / 6.27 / 6.3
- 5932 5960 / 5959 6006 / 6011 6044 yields -0.027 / 6.27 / 6.45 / 6.32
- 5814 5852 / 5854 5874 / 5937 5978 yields 0.062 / 6.5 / 6.09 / 6.27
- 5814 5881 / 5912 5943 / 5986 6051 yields -0.031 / 6.22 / 6.44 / 6.3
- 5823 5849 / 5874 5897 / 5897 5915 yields 0.117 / 6.45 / 5.49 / 5.99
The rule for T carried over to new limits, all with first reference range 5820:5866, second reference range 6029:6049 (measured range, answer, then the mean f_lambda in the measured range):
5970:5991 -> -0.79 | 6.53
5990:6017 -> -0.49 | 6.39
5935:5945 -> 0.02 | 6.31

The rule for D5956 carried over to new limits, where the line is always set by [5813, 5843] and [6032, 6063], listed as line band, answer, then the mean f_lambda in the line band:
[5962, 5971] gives 0.0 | 6.3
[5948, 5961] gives 0.2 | 6.22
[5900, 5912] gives 0.8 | 5.99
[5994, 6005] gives -0.3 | 6.45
